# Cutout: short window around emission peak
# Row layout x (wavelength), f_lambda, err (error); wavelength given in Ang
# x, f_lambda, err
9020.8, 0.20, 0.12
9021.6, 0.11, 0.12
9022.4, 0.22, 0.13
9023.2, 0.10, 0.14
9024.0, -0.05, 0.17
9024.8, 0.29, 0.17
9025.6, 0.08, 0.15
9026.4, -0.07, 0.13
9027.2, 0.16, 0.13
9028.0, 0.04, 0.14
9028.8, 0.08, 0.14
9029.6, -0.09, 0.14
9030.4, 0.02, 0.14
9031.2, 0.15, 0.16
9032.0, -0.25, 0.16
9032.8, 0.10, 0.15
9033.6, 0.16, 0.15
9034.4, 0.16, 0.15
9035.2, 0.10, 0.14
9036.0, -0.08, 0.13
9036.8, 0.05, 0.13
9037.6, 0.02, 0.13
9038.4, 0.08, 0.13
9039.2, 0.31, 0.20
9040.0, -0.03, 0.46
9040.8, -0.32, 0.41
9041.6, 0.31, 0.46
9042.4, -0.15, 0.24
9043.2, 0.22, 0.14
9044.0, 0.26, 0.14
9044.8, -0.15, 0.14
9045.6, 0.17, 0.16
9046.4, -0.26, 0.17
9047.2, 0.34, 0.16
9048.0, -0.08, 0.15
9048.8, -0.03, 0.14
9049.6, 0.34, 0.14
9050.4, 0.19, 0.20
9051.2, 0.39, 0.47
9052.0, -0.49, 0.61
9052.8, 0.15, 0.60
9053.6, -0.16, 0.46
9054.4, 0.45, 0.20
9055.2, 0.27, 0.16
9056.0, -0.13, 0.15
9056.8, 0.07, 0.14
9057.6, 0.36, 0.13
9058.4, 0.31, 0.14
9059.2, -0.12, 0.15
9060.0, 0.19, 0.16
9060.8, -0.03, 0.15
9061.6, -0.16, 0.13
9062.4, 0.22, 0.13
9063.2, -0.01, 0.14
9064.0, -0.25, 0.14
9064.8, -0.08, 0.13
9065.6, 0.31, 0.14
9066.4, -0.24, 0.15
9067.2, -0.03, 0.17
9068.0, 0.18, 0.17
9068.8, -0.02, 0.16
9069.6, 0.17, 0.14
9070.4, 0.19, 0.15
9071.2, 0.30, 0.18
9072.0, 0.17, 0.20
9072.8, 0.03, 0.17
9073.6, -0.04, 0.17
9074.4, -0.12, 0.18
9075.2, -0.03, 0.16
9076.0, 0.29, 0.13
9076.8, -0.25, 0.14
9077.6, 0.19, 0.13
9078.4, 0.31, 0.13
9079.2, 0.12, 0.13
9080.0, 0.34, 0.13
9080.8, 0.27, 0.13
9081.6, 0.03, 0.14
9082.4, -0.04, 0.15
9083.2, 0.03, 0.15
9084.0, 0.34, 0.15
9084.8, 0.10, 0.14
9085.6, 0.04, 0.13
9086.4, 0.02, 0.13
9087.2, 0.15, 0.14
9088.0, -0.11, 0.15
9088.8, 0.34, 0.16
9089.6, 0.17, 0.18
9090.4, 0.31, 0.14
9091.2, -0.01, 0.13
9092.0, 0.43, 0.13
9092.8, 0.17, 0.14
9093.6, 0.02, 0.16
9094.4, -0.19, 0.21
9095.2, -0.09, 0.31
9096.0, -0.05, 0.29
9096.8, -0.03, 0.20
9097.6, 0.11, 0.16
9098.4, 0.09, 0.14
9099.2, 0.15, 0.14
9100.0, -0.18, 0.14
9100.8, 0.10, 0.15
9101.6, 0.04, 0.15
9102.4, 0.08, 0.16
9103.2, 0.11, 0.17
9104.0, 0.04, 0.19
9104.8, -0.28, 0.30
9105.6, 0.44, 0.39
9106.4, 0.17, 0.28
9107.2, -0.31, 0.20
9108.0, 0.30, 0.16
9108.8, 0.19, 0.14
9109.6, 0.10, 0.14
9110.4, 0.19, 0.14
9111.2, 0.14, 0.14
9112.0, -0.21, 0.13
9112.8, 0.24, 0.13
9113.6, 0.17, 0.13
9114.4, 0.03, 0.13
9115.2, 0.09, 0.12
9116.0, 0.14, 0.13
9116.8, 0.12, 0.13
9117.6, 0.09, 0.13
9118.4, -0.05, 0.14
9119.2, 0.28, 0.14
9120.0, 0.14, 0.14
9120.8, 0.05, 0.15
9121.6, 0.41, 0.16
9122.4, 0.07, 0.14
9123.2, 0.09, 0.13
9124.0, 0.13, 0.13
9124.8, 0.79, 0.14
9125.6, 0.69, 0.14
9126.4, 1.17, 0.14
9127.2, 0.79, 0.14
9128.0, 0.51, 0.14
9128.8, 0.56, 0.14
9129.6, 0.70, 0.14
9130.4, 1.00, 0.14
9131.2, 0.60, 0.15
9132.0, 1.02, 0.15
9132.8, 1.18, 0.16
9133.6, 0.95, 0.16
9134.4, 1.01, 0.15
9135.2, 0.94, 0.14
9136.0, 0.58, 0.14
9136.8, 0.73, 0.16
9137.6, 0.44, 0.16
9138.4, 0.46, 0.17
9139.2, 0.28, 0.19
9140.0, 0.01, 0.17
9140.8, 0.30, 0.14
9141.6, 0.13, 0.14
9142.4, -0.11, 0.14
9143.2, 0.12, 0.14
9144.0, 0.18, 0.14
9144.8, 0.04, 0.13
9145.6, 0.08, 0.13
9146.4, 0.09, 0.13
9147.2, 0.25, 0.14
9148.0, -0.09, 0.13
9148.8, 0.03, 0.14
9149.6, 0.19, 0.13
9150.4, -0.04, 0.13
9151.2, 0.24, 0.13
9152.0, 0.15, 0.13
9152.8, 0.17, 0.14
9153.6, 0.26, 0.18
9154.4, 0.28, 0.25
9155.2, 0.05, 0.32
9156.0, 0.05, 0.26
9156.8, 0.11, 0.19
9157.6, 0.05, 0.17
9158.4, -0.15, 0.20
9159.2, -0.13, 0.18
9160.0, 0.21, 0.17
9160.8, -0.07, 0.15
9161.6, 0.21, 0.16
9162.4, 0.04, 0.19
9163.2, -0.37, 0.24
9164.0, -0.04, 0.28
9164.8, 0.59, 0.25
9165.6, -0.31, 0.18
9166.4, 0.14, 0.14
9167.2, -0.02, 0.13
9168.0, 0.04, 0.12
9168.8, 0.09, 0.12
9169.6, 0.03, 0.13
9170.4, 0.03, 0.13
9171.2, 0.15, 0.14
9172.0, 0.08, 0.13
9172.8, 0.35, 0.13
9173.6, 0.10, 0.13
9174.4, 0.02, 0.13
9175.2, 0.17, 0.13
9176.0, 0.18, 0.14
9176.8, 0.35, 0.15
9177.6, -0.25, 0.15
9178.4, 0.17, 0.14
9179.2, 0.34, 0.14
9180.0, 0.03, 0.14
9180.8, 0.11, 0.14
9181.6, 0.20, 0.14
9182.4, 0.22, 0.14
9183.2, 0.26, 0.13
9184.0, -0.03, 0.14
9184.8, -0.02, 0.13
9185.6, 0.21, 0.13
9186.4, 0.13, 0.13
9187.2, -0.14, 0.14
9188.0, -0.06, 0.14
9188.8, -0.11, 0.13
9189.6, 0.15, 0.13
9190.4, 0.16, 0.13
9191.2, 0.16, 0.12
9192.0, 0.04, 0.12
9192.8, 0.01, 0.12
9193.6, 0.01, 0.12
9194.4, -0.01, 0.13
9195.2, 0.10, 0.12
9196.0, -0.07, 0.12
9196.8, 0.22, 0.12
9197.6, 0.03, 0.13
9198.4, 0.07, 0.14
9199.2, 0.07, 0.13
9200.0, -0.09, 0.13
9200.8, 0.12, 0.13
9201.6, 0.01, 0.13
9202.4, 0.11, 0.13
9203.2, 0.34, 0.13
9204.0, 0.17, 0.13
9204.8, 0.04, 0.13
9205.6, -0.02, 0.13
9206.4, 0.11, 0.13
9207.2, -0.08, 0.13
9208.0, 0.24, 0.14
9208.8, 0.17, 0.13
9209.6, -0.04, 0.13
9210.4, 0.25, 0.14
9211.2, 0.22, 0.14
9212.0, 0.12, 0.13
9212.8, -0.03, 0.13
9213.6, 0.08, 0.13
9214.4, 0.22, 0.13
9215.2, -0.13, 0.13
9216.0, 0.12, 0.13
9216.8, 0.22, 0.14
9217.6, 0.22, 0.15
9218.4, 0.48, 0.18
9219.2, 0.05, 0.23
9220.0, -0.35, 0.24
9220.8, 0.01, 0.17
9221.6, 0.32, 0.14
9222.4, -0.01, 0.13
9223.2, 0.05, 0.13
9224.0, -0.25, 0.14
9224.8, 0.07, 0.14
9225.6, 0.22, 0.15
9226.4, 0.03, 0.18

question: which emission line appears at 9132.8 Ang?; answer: [O II] 3727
